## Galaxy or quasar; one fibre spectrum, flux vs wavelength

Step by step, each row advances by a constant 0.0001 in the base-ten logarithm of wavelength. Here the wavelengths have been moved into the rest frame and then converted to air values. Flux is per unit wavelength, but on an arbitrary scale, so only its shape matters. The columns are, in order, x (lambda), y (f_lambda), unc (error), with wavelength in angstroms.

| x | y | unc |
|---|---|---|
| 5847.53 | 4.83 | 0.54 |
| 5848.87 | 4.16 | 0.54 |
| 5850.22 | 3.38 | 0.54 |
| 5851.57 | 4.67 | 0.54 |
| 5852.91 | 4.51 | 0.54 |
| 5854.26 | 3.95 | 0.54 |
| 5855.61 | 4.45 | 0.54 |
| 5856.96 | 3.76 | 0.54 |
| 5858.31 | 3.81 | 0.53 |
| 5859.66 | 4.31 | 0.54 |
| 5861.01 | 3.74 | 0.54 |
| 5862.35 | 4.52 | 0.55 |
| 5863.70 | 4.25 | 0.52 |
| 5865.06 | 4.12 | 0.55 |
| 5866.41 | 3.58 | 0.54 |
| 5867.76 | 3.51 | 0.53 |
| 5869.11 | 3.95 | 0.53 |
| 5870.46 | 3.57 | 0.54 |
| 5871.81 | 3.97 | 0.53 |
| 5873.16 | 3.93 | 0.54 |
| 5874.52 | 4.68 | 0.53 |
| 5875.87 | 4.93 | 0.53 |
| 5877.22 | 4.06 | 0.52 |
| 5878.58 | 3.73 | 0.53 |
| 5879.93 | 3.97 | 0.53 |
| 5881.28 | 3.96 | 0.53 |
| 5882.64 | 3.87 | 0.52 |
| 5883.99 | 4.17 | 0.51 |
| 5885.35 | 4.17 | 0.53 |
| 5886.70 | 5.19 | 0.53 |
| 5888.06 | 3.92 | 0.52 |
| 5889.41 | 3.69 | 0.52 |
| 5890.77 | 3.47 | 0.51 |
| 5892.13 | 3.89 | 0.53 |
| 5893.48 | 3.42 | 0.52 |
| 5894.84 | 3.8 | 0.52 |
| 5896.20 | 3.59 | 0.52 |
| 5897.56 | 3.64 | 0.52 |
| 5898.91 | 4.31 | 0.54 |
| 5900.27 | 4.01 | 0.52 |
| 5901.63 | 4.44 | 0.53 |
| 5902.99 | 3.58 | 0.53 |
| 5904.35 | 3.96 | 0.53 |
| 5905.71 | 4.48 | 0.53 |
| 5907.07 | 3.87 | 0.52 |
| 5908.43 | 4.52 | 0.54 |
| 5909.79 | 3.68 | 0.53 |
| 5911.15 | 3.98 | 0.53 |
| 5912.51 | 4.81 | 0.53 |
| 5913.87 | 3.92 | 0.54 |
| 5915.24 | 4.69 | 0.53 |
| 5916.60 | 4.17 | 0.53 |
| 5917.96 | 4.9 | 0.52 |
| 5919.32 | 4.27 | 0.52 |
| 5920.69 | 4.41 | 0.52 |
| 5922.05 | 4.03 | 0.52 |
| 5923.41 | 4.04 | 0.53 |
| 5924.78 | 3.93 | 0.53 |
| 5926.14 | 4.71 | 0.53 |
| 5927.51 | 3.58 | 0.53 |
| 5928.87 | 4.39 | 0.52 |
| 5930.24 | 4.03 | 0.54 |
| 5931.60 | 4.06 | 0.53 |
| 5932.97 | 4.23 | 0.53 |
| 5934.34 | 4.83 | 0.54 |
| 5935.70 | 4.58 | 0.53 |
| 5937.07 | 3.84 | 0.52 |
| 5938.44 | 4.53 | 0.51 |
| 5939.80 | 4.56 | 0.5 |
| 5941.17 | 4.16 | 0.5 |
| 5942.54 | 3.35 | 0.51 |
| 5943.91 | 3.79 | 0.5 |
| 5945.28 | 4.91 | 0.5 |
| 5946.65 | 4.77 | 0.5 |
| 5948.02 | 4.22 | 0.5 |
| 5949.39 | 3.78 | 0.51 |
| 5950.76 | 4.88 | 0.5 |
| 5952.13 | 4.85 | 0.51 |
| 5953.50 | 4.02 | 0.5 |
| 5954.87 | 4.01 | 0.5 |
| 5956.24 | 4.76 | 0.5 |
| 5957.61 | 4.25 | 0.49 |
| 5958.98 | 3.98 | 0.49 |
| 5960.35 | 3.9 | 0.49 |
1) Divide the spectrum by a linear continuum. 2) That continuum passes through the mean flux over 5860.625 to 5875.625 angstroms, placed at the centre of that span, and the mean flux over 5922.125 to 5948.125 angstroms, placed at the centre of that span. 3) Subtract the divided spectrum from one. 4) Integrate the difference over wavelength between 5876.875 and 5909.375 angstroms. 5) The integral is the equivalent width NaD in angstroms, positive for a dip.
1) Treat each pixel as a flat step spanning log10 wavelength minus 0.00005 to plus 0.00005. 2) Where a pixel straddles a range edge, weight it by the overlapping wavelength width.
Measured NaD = 0.9 angstroms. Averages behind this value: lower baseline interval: 4.02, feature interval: 3.98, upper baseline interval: 4.23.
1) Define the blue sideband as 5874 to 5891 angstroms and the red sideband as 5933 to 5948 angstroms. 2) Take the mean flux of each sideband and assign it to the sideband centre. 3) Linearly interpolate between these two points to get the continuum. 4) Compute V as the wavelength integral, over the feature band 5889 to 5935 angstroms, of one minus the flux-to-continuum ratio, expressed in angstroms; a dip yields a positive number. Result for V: 1.5 angstroms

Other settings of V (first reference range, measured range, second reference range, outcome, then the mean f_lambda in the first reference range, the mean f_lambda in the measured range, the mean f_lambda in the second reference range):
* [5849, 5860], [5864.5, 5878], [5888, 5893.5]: -0.4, 4.1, 4.03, 3.69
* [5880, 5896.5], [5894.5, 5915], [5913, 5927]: 0.4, 3.94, 4.06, 4.3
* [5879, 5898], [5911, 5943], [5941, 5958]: -0.8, 3.91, 4.26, 4.29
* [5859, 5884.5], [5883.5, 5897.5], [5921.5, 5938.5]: 0.6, 4.04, 3.91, 4.2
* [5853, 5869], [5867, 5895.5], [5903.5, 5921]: 0.9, 4.02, 3.99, 4.27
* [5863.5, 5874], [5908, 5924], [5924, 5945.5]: -0.7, 3.85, 4.28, 4.2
